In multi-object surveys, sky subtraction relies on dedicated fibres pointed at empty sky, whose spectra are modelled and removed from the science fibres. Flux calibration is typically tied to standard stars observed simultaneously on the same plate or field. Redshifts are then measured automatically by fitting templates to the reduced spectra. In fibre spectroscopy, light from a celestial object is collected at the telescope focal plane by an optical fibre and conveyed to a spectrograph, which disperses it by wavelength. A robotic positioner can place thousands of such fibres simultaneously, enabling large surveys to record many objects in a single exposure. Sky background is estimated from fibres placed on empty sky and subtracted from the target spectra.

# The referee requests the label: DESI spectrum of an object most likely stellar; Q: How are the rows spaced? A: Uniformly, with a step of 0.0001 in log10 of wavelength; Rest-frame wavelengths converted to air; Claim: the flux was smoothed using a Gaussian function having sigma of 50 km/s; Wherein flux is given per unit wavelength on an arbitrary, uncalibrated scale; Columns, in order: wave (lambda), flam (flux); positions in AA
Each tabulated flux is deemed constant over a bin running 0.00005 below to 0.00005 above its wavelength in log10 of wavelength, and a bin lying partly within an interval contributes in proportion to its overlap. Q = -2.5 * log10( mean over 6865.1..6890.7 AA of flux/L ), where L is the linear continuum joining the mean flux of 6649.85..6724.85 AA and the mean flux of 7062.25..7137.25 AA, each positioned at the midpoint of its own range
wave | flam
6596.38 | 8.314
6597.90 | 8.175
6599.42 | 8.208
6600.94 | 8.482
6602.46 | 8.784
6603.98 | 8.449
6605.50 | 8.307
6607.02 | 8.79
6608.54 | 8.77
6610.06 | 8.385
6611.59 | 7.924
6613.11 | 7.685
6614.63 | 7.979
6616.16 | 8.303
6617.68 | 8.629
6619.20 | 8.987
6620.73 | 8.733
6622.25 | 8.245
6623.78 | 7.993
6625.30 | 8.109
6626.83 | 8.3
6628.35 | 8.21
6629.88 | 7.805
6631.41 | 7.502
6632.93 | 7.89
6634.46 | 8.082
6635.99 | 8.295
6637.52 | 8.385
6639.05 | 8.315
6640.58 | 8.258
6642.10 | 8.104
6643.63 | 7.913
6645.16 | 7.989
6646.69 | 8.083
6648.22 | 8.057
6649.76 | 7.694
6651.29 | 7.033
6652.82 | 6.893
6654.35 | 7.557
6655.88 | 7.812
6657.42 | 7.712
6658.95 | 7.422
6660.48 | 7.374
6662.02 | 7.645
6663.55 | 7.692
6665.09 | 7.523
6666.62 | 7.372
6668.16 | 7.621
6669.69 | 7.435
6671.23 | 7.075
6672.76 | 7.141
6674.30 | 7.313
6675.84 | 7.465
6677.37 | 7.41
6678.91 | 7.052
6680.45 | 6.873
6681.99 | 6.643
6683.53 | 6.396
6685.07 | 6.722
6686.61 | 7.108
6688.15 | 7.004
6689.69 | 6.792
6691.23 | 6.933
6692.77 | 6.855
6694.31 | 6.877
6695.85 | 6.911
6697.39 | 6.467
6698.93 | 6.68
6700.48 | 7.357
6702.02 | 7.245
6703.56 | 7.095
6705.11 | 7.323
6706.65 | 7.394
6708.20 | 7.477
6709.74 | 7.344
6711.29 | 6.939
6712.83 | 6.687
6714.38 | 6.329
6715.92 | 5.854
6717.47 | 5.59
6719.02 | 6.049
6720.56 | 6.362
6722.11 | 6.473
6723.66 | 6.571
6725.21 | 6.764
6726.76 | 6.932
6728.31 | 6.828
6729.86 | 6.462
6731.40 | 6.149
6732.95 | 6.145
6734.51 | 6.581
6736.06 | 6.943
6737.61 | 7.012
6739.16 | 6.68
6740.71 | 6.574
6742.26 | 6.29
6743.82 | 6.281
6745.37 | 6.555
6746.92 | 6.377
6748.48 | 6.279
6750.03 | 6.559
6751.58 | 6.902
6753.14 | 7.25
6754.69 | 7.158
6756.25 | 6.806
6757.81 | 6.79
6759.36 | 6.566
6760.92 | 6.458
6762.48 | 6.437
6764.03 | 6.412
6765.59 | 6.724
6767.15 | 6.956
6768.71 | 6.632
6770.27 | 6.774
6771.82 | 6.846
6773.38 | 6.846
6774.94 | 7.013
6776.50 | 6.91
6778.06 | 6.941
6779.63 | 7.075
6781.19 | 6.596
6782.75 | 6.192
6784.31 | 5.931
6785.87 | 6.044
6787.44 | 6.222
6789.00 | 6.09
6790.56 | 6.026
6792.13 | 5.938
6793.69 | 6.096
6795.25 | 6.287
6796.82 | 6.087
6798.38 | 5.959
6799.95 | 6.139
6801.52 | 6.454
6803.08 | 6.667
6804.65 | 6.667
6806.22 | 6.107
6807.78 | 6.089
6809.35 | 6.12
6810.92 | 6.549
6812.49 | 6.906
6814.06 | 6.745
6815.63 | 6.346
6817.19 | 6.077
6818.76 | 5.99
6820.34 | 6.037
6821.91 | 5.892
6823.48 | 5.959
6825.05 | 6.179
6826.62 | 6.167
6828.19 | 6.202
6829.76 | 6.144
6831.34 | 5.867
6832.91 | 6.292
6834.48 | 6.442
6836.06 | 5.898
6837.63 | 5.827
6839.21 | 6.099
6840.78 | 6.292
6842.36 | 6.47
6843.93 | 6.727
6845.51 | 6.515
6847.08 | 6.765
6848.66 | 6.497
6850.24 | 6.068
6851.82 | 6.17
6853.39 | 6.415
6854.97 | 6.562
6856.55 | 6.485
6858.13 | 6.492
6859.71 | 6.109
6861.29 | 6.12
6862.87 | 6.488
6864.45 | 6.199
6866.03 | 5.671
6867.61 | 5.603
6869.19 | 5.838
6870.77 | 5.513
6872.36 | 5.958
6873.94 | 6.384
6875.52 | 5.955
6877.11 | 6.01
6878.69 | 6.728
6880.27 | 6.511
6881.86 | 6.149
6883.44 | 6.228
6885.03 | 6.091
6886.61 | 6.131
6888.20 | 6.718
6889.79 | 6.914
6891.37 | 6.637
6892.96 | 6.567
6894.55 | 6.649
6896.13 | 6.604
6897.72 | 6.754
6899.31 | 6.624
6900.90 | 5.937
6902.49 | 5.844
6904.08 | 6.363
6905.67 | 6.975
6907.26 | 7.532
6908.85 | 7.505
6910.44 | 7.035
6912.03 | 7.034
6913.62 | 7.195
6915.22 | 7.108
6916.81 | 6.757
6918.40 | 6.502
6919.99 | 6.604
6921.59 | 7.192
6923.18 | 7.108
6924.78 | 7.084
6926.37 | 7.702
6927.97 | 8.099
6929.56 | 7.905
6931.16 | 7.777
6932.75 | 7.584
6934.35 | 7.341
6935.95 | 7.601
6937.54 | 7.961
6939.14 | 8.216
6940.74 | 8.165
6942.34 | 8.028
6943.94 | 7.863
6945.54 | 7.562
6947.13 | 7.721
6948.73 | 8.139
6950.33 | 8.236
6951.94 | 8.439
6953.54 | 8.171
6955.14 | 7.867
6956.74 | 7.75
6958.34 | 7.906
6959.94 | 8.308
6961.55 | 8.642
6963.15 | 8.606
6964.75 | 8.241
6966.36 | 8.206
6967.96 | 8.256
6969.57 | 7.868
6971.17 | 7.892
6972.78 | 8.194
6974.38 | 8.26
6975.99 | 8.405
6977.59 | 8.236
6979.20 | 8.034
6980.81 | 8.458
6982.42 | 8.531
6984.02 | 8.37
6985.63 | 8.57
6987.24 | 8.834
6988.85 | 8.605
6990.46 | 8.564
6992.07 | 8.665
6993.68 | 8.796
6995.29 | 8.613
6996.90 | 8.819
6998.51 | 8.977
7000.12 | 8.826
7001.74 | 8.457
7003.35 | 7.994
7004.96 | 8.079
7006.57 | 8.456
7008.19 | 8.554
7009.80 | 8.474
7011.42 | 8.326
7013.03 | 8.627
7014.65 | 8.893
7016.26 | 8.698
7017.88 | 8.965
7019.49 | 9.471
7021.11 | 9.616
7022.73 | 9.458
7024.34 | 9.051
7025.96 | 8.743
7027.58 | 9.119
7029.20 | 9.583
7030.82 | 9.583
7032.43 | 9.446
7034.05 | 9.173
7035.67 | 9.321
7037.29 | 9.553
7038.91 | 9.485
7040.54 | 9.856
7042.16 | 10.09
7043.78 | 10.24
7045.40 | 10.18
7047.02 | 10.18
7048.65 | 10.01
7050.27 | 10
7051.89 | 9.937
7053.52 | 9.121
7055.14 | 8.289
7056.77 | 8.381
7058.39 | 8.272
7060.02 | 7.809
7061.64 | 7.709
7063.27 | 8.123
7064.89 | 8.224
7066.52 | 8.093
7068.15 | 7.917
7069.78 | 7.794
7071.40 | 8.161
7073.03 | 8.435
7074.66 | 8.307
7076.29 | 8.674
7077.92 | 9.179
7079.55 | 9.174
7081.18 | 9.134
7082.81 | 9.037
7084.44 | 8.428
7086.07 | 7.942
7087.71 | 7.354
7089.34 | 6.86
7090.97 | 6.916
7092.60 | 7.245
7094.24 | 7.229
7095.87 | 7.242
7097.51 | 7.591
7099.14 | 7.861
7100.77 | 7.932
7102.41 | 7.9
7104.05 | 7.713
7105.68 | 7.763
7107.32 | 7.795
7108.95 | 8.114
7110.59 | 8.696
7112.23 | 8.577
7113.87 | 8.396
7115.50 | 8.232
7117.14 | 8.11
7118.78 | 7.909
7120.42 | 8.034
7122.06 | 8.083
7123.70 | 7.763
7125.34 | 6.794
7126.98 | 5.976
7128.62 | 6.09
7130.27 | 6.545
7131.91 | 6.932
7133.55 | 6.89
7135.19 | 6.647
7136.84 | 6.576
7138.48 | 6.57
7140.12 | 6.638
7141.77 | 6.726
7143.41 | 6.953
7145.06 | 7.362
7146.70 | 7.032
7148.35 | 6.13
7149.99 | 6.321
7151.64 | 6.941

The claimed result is 0.20 mag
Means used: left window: 7.02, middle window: 6.15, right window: 7.8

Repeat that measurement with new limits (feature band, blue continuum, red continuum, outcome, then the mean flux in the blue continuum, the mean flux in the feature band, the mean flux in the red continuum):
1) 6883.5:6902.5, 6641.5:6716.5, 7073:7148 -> 0.15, 7.22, 6.47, 7.62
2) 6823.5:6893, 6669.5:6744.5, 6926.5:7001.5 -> 0.22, 6.79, 6.25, 8.22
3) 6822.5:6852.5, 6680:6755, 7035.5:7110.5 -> 0.17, 6.71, 6.24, 8.48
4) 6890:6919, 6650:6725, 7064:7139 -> 0.10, 7.02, 6.76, 7.76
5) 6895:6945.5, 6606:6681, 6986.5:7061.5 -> 0.20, 7.86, 7.23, 9.04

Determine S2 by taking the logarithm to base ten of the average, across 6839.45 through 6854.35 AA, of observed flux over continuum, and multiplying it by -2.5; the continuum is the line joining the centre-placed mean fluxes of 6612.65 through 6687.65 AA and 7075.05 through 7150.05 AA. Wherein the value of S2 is 0.19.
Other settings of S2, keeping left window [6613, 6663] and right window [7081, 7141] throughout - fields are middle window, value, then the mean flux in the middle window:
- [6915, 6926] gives 0.12 mag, 6.93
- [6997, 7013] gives -0.11 mag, 8.48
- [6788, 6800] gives 0.27 mag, 6.08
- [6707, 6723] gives 0.21 mag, 6.53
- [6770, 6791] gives 0.20 mag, 6.54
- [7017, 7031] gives -0.21 mag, 9.27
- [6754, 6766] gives 0.18 mag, 6.66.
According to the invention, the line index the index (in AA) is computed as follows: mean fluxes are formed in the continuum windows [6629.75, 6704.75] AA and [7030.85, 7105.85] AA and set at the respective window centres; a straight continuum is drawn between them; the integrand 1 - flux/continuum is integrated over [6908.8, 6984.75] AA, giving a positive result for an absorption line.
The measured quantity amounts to 3.6 AA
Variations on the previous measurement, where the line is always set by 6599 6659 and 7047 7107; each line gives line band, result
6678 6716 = 5.7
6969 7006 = -1.0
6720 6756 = 6.7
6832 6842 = 2.5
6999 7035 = -2.9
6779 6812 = 7.7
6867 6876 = 2.5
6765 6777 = 1.9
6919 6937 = 1.6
